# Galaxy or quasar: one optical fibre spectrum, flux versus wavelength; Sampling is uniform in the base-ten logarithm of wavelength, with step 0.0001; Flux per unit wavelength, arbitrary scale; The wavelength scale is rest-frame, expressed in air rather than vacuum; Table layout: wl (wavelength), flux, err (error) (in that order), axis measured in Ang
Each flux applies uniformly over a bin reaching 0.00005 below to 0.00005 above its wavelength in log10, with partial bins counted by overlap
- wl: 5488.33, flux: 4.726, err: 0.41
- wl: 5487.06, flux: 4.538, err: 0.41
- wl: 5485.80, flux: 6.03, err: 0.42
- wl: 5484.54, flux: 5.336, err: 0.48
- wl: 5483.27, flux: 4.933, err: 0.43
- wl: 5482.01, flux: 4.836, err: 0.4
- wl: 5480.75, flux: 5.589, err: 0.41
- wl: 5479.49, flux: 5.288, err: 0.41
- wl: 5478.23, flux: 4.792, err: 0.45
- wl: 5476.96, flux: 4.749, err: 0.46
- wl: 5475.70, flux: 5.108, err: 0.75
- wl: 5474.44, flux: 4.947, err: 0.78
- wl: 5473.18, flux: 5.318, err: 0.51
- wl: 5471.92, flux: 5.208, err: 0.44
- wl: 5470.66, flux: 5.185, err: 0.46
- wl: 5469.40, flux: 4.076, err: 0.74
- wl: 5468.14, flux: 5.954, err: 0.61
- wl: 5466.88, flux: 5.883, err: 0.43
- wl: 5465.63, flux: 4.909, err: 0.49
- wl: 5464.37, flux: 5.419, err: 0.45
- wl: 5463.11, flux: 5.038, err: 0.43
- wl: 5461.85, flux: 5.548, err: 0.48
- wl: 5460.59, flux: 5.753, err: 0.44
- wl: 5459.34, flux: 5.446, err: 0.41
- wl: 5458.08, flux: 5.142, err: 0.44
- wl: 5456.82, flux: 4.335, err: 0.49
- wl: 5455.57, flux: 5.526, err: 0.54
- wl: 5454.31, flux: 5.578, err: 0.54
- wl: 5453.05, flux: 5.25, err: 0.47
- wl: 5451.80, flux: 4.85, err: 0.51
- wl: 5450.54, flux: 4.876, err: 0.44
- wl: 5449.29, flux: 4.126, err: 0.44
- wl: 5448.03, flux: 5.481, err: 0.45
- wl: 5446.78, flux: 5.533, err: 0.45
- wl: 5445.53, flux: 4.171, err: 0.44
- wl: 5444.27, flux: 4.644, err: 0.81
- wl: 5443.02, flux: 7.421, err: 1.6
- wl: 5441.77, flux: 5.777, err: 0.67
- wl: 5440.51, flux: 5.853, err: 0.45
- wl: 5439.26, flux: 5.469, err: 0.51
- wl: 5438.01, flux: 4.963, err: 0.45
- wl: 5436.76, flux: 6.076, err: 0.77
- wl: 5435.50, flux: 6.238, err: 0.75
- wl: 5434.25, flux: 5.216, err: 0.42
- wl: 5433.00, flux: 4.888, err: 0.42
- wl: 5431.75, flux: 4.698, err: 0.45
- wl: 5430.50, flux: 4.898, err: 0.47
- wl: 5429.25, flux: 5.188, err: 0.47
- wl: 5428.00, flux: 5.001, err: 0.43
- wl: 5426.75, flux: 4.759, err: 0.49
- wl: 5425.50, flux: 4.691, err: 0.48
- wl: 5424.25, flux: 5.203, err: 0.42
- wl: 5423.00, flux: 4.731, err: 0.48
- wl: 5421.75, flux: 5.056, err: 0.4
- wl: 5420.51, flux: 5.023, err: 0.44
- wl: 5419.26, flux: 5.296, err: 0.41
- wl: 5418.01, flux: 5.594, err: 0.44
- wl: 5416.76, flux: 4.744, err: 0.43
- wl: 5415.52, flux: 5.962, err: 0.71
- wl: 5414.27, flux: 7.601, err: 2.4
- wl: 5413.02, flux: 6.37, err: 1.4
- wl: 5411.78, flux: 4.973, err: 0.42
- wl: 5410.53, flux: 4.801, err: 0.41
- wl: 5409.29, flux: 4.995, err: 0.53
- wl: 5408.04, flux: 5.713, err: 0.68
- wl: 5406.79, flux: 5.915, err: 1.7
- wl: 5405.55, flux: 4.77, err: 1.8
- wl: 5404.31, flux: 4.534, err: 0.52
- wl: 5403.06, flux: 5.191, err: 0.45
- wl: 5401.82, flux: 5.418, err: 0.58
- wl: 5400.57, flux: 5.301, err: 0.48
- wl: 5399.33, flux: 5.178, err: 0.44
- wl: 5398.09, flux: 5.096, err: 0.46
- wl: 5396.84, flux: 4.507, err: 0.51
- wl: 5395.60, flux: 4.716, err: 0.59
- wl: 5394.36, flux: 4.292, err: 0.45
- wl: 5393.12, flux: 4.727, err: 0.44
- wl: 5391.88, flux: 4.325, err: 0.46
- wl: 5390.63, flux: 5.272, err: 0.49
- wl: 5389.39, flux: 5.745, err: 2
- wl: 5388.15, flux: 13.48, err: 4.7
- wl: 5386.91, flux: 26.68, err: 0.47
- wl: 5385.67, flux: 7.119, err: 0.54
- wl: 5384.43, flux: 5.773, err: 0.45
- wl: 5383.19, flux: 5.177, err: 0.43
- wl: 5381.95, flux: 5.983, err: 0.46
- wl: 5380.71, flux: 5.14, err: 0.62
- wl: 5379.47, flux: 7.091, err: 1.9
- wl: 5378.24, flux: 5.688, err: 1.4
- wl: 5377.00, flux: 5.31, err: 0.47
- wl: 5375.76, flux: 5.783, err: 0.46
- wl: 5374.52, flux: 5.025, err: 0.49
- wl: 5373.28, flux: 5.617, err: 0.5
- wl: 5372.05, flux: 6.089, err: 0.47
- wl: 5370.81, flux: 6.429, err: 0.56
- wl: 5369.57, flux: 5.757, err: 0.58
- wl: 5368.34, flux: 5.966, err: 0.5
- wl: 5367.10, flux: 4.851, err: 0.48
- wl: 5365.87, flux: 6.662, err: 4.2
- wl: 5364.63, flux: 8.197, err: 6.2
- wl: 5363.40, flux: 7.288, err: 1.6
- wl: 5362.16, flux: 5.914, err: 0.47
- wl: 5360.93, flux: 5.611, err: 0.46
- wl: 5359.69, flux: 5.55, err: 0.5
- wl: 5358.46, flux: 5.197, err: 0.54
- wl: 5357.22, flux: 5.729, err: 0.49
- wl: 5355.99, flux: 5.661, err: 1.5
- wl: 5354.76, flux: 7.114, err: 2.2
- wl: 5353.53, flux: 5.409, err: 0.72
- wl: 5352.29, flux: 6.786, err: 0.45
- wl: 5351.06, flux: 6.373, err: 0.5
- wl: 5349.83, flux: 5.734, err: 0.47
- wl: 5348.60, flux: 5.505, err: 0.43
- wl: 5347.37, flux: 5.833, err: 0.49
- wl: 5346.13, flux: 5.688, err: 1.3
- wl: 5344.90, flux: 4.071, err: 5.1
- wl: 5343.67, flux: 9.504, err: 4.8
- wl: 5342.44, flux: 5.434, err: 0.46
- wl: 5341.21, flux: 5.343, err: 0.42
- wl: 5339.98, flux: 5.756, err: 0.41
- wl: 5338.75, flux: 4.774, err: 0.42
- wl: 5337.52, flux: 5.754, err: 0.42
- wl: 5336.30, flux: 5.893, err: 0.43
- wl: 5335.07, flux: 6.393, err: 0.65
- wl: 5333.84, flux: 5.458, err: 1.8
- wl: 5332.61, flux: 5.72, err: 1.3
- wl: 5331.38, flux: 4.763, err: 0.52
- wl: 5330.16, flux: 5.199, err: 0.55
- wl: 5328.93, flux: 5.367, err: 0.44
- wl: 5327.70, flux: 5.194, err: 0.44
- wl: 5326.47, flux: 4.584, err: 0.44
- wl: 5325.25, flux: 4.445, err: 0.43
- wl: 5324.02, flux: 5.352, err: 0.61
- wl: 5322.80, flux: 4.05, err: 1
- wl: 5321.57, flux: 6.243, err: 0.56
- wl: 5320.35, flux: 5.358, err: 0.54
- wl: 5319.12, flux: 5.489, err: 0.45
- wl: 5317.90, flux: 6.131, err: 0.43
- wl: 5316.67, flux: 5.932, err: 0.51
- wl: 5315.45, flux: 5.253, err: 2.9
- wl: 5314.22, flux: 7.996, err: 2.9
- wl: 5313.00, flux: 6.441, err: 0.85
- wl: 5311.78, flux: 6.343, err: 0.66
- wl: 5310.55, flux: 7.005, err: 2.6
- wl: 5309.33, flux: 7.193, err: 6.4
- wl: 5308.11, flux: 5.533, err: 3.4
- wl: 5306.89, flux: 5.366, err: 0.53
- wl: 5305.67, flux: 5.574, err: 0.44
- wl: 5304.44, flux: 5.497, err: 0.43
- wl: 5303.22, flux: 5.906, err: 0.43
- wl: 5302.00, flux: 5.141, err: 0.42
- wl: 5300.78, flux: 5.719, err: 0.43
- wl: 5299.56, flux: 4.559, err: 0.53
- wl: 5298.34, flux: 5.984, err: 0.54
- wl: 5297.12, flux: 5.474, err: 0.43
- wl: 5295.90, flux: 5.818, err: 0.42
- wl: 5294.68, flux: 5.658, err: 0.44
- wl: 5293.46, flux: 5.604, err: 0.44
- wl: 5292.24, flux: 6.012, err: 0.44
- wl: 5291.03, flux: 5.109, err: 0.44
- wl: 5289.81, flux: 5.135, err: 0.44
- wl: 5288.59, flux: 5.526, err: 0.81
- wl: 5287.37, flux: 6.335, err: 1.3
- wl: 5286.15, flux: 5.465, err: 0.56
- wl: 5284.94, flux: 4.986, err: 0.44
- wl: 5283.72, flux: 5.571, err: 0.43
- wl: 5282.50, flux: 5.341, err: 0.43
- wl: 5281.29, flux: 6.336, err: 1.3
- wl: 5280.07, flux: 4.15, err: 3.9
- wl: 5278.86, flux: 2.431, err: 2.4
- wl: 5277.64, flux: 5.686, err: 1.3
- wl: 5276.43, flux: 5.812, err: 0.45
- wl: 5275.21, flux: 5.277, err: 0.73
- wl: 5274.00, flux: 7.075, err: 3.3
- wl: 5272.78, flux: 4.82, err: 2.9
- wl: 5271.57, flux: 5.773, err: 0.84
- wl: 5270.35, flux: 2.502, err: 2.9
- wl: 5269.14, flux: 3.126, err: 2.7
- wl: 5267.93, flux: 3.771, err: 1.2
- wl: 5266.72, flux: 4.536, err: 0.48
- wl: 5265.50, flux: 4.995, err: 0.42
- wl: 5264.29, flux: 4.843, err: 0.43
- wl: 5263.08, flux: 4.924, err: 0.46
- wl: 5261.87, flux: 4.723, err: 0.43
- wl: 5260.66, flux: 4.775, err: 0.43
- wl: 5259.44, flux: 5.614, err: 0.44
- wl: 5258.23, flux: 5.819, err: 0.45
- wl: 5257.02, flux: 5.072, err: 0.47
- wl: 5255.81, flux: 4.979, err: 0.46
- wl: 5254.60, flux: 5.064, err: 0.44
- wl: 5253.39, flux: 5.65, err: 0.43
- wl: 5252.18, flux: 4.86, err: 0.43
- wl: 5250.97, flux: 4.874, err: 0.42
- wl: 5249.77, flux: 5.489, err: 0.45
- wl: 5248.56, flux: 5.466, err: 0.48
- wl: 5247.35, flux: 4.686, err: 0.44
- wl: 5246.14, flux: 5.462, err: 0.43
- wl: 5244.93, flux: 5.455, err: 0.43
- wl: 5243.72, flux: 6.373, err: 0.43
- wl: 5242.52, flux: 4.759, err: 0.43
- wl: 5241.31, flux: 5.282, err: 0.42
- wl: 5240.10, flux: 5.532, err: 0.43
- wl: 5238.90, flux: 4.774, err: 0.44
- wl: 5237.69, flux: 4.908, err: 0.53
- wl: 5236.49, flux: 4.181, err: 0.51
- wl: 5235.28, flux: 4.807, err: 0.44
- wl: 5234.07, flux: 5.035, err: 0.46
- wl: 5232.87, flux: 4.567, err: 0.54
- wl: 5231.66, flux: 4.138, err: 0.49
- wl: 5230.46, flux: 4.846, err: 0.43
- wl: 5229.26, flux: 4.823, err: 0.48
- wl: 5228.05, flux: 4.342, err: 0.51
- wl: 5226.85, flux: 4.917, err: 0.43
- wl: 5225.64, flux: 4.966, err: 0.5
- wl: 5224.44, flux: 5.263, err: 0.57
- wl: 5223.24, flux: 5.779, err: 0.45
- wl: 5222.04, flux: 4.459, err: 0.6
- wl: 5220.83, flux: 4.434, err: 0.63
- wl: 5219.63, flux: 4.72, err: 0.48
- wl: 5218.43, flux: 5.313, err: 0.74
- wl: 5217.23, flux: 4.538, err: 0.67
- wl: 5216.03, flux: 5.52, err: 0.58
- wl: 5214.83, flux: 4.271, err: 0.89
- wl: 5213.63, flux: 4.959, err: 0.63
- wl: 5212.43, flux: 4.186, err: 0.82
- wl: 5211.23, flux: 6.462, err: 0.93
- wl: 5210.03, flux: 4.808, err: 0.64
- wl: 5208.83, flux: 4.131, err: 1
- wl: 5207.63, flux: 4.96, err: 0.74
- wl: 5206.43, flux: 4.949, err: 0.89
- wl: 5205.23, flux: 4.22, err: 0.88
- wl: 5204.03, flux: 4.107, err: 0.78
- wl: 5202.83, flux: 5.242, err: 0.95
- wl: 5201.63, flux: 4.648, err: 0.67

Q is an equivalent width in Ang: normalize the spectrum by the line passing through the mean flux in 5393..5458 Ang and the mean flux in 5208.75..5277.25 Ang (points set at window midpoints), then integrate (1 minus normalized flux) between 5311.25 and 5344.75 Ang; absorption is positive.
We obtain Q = -4.0 Ang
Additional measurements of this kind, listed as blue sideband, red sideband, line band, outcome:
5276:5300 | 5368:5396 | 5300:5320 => -1.1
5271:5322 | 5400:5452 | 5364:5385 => -1.8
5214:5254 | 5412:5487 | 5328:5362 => -4.1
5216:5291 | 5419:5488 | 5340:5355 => -2.7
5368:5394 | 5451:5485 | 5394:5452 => 8.4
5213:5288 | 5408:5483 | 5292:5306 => -1.4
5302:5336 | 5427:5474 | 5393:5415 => 0.7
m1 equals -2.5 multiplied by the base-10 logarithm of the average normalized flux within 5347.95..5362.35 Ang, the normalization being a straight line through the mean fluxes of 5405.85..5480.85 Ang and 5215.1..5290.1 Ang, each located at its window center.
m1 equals -0.14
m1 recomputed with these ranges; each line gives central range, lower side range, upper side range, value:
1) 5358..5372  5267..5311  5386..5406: 0.05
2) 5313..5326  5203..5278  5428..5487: -0.12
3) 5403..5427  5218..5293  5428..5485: -0.02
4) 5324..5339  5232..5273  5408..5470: -0.05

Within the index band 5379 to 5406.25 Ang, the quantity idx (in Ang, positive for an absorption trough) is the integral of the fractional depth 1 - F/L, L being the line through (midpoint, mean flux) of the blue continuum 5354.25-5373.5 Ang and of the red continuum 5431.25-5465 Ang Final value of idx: -3.5 Ang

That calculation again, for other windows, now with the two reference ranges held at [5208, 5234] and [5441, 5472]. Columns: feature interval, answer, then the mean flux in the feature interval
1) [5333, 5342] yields -1.0 Ang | 5.62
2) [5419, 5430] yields 0.4 Ang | 4.98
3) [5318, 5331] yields -0.4 Ang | 5.16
